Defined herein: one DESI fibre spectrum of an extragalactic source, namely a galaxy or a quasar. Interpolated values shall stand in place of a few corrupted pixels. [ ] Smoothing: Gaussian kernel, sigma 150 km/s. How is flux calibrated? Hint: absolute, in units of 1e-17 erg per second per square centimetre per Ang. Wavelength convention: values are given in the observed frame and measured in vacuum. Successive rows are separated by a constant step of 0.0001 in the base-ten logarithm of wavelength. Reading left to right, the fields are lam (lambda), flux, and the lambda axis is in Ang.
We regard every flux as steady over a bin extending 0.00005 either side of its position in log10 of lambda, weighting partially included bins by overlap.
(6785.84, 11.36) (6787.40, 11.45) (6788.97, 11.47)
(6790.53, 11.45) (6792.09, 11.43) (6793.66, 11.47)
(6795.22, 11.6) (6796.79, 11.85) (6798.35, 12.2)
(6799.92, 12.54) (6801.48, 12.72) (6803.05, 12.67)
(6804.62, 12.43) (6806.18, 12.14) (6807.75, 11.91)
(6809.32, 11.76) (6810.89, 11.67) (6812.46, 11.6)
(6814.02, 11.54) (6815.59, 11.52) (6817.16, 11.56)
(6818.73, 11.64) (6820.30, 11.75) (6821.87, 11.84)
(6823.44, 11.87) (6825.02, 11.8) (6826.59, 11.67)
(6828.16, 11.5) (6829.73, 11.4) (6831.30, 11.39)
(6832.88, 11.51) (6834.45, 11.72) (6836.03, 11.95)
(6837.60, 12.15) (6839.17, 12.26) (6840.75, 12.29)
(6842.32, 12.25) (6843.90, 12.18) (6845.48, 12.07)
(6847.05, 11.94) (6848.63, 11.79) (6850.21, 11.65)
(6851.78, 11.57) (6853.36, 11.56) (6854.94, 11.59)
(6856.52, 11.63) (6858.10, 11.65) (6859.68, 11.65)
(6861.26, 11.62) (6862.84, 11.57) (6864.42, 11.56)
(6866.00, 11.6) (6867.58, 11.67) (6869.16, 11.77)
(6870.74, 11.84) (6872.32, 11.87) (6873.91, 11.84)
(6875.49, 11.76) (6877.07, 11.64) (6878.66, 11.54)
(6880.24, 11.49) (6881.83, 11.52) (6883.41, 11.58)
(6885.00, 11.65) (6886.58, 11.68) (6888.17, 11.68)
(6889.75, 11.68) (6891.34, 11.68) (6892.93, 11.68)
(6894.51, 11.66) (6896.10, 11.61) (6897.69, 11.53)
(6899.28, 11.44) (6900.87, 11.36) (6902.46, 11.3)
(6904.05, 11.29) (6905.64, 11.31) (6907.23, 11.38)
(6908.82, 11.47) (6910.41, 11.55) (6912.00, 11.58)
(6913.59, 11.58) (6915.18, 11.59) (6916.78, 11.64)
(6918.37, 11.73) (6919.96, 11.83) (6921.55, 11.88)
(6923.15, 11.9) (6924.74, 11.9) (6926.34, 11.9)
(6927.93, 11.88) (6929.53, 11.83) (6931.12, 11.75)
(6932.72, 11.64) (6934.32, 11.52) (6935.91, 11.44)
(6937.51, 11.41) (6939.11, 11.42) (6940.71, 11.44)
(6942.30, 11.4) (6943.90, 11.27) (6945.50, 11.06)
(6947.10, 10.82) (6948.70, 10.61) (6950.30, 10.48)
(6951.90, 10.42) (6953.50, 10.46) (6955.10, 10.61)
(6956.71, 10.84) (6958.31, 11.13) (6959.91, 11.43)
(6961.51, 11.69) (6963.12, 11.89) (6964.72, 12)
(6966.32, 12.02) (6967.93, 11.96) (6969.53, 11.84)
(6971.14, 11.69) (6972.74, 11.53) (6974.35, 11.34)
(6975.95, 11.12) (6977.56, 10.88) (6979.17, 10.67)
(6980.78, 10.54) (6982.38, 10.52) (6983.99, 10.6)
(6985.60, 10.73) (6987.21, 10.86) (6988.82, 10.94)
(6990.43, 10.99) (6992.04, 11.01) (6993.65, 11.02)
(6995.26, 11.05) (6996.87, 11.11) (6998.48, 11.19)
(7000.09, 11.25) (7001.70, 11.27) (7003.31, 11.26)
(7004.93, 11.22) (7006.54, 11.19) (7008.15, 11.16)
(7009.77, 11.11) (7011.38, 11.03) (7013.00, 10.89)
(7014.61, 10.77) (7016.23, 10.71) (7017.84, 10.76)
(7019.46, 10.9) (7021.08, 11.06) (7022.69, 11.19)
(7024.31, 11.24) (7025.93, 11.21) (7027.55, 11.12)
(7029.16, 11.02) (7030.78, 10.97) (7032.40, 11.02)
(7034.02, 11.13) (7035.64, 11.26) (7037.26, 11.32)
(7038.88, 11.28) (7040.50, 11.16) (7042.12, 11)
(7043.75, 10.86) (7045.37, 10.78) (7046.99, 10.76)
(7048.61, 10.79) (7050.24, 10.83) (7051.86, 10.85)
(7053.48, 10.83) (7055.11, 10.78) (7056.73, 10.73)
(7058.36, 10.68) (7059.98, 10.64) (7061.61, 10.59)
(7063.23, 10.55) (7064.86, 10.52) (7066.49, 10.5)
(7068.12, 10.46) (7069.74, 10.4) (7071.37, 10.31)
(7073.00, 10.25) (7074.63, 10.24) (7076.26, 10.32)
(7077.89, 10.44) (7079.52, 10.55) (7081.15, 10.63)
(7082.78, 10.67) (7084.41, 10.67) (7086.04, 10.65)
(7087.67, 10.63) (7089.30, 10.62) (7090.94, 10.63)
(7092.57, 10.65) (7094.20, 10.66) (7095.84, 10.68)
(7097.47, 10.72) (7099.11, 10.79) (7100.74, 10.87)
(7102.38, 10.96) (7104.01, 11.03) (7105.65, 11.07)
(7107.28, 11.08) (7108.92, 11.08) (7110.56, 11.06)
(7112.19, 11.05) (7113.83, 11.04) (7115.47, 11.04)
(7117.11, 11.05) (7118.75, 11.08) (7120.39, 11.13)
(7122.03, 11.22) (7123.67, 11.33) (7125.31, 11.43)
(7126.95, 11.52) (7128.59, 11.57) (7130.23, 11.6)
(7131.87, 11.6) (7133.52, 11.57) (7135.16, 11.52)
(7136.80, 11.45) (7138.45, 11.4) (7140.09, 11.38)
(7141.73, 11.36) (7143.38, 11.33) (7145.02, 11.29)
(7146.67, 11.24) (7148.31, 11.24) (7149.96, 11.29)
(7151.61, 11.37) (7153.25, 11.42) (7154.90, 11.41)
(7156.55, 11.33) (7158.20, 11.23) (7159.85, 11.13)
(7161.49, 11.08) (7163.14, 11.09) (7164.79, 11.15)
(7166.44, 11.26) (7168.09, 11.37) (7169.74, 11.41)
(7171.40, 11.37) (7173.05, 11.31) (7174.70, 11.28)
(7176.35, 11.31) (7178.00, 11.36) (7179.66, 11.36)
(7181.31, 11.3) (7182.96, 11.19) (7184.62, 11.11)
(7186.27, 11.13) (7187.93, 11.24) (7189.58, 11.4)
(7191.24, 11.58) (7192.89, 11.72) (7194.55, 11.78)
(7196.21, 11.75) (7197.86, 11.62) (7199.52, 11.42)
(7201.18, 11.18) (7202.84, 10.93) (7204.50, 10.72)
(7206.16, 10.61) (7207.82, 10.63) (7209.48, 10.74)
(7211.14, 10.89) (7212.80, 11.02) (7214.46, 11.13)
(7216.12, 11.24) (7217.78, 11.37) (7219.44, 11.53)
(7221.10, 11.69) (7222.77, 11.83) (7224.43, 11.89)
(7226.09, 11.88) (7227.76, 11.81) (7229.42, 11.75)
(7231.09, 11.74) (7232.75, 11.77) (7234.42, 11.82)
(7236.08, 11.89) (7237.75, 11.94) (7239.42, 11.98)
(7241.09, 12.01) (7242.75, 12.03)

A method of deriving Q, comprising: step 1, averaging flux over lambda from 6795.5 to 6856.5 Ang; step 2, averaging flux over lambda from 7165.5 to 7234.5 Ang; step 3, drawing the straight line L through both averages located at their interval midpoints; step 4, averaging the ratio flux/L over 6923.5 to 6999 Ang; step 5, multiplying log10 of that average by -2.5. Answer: 0.04 mag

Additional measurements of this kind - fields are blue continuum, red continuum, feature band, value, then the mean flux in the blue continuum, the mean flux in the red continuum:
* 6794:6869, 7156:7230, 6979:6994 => 0.080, 11.8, 11.3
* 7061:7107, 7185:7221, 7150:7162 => -0.030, 10.6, 11.2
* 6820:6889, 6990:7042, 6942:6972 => 0.008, 11.7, 11.1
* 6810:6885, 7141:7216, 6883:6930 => 0.001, 11.7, 11.2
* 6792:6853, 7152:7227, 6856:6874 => 0.011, 11.9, 11.3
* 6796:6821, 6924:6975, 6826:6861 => 0.004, 12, 11.4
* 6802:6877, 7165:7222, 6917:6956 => 0.027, 11.8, 11.3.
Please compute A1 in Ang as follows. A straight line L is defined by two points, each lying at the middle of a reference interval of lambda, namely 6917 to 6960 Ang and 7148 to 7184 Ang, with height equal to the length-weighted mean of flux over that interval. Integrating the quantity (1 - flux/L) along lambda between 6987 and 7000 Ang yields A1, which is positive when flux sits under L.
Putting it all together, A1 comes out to 0.3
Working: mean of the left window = 11.3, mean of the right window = 11.3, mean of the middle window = 11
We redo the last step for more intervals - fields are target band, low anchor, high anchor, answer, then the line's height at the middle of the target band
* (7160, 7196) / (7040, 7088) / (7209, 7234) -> -0.2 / 11.3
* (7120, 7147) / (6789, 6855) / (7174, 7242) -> 0.2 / 11.5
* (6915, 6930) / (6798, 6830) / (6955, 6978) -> -0.3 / 11.6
